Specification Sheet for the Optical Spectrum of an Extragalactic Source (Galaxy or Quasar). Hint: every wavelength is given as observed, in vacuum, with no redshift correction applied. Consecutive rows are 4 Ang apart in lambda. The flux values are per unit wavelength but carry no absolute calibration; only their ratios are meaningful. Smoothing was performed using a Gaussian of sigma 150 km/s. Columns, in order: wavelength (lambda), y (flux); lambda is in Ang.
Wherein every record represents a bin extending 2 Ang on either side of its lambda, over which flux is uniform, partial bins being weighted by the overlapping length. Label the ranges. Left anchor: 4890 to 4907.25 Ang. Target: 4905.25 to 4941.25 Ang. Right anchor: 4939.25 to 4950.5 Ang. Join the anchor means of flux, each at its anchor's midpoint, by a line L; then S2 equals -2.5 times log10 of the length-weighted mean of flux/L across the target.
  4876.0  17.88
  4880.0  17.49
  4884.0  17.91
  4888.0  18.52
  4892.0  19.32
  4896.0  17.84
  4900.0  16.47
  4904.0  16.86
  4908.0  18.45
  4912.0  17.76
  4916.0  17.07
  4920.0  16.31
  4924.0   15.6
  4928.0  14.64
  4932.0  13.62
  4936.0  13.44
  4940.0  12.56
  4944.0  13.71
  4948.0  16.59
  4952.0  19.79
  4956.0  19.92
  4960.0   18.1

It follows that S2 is 0.04 mag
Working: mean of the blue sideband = 17.7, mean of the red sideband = 14.7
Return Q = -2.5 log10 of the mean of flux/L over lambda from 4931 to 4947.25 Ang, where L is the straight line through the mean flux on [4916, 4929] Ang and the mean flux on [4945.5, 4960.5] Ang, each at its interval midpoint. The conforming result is 0.263 mag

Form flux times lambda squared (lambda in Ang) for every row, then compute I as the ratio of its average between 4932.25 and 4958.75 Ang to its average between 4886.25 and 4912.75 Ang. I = 0.9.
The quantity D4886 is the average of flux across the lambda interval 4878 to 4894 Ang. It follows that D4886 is 18.3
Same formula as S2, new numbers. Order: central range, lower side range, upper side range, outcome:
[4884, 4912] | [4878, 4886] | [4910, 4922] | -0.03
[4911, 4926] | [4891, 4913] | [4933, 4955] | 0.01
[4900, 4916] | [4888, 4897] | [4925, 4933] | -0.04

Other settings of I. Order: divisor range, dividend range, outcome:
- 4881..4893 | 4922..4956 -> 0.85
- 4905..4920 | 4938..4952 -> 0.87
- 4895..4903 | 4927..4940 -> 0.81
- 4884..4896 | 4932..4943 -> 0.72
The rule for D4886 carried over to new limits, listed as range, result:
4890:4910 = 17.8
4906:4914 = 18.1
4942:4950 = 15.2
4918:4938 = 14.7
